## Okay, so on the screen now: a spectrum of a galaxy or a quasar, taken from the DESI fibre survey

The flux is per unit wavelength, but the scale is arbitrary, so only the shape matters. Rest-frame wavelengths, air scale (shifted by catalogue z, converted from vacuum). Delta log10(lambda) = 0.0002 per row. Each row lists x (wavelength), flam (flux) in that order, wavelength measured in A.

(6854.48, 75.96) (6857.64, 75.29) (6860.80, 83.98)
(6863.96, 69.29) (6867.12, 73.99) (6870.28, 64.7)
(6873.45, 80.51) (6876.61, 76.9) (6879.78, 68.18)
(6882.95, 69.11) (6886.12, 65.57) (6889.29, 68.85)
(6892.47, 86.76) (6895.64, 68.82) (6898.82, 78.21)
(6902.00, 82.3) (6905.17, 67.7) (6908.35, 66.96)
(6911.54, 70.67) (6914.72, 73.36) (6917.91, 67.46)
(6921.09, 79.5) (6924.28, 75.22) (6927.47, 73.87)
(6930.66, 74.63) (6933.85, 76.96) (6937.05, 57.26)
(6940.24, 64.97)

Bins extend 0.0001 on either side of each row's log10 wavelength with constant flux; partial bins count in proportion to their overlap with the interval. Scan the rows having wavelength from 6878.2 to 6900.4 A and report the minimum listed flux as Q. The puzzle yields 65.57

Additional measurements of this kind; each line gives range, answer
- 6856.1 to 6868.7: 69.29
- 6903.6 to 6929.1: 66.96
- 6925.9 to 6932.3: 73.87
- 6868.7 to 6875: 64.7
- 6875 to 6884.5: 68.18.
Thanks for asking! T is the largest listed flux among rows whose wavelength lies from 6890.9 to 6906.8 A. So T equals 86.76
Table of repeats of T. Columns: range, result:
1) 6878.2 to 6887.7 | 69.11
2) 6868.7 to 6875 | 80.51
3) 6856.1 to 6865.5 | 83.98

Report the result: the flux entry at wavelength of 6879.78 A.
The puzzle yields 68.18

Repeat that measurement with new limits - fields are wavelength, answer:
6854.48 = 75.96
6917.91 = 67.46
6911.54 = 70.67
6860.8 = 83.98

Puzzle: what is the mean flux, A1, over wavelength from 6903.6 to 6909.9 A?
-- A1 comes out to 67.3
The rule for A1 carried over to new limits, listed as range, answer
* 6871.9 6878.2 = 78.7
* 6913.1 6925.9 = 73.9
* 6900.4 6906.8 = 75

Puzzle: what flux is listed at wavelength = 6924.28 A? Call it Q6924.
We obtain 75.22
